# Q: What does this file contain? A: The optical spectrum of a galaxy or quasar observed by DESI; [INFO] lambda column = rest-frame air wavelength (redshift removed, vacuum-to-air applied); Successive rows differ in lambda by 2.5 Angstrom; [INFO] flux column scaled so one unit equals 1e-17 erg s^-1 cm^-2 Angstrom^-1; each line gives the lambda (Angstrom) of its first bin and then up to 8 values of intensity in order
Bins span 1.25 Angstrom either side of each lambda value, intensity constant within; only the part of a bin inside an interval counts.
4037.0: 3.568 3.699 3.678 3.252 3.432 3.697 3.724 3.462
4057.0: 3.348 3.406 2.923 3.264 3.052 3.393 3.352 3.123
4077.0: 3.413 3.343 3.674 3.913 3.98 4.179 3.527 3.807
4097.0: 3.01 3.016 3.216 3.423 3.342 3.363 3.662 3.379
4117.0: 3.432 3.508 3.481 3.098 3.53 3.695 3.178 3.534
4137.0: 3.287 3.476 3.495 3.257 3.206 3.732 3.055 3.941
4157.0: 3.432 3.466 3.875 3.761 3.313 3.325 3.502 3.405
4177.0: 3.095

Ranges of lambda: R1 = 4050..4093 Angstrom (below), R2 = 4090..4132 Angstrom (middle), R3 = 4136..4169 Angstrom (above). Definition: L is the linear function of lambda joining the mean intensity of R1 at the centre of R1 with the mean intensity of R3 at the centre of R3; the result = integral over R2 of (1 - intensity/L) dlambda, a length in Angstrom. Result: 0.8 Angstrom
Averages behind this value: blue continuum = 3.48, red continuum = 3.48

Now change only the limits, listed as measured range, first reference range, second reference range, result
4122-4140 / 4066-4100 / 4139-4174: 0.46 Angstrom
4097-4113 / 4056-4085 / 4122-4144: 0.34 Angstrom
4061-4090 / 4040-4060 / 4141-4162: 0.39 Angstrom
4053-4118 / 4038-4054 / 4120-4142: 1.43 Angstrom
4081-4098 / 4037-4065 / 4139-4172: -1.33 Angstrom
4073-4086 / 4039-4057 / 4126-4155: 0.02 Angstrom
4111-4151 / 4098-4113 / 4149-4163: 0.20 Angstrom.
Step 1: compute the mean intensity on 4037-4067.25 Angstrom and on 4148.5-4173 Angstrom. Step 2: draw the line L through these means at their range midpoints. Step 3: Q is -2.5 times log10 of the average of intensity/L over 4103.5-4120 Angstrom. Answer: 0.02 mag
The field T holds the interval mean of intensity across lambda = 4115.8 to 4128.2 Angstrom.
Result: 3.41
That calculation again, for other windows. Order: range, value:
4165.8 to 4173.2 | 3.38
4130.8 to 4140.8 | 3.37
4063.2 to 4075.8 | 3.24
